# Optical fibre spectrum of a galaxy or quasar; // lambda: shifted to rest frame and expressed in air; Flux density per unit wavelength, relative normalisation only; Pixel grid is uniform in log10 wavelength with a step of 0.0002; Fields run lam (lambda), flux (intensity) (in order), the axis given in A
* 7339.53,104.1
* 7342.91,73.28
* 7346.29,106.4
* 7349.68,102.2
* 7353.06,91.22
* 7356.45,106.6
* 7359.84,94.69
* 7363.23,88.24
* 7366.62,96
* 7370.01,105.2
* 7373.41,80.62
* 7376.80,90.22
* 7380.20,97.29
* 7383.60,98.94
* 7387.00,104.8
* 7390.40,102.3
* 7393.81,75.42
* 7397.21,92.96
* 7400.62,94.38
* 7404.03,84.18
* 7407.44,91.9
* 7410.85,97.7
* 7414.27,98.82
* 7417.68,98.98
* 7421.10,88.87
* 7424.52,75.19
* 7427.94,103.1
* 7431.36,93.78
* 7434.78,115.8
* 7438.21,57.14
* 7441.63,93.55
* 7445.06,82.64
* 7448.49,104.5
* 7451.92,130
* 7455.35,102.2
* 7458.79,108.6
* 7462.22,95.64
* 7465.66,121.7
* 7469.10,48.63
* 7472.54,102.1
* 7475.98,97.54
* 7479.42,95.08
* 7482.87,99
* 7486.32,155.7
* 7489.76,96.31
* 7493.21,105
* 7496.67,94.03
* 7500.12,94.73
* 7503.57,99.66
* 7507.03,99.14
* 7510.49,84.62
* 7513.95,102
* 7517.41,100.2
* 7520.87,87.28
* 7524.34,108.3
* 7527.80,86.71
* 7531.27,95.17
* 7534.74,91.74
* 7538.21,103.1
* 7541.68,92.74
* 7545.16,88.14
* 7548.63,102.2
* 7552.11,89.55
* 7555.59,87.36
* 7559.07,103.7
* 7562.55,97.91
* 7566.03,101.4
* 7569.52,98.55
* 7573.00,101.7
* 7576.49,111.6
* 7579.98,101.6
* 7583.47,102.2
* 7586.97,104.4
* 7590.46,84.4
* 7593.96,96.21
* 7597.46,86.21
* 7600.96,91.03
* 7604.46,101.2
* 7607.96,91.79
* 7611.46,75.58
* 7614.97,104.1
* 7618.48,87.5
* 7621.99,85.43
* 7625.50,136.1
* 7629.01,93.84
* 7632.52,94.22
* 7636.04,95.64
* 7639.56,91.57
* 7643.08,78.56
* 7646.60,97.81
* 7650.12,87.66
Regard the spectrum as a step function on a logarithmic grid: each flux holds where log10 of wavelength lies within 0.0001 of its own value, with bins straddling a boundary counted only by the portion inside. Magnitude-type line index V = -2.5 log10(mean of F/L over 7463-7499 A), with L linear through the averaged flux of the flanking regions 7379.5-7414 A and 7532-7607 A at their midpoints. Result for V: -0.06 mag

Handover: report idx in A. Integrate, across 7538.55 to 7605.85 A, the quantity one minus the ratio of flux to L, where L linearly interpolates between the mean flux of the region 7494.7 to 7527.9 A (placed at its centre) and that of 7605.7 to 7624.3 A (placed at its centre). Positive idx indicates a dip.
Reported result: -3.01 A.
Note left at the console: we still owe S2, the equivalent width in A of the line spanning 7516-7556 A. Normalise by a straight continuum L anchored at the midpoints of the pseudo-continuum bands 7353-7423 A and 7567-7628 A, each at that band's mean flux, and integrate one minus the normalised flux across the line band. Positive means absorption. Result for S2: 0.9 A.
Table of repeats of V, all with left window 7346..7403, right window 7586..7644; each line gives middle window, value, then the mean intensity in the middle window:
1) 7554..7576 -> -0.06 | 99.3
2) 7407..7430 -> 0.02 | 93.6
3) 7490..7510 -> -0.03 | 97.5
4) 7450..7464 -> -0.15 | 109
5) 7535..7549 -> -0.01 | 95.5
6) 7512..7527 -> -0.04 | 98.5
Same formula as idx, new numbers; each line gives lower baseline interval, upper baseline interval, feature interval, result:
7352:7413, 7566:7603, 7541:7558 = 0.9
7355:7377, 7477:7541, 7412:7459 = 0.4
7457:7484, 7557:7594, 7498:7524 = 0.4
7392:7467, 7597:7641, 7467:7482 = 1.3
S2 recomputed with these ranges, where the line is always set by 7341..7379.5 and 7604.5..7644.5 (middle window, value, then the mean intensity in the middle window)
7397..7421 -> 0.10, 93.8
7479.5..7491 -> -2.49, 115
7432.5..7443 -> 0.60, 89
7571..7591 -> -1.59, 102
